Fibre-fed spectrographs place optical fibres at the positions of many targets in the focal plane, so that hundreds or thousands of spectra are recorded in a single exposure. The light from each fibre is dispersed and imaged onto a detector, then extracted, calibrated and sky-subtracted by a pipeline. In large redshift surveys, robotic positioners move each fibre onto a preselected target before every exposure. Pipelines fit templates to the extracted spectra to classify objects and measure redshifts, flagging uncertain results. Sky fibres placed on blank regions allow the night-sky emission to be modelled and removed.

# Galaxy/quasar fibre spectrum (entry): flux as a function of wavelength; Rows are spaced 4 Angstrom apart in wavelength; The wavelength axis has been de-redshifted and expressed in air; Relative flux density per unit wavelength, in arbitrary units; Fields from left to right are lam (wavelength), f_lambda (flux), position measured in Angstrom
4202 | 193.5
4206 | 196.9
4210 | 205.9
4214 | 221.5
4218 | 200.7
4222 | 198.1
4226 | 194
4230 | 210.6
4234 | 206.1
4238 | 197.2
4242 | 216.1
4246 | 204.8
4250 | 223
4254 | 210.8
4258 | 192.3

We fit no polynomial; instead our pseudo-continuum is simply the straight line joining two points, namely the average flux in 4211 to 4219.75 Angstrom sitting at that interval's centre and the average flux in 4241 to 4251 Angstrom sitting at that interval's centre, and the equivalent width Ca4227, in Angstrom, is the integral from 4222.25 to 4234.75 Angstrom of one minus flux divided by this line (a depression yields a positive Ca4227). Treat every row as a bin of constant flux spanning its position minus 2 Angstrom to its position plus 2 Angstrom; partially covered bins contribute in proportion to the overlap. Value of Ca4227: 0.6 Angstrom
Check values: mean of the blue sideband 211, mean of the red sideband 214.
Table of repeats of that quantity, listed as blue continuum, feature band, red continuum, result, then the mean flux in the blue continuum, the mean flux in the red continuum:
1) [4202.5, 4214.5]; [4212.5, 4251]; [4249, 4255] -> 0.83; 205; 217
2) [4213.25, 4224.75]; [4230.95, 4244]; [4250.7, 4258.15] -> -0.05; 204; 208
